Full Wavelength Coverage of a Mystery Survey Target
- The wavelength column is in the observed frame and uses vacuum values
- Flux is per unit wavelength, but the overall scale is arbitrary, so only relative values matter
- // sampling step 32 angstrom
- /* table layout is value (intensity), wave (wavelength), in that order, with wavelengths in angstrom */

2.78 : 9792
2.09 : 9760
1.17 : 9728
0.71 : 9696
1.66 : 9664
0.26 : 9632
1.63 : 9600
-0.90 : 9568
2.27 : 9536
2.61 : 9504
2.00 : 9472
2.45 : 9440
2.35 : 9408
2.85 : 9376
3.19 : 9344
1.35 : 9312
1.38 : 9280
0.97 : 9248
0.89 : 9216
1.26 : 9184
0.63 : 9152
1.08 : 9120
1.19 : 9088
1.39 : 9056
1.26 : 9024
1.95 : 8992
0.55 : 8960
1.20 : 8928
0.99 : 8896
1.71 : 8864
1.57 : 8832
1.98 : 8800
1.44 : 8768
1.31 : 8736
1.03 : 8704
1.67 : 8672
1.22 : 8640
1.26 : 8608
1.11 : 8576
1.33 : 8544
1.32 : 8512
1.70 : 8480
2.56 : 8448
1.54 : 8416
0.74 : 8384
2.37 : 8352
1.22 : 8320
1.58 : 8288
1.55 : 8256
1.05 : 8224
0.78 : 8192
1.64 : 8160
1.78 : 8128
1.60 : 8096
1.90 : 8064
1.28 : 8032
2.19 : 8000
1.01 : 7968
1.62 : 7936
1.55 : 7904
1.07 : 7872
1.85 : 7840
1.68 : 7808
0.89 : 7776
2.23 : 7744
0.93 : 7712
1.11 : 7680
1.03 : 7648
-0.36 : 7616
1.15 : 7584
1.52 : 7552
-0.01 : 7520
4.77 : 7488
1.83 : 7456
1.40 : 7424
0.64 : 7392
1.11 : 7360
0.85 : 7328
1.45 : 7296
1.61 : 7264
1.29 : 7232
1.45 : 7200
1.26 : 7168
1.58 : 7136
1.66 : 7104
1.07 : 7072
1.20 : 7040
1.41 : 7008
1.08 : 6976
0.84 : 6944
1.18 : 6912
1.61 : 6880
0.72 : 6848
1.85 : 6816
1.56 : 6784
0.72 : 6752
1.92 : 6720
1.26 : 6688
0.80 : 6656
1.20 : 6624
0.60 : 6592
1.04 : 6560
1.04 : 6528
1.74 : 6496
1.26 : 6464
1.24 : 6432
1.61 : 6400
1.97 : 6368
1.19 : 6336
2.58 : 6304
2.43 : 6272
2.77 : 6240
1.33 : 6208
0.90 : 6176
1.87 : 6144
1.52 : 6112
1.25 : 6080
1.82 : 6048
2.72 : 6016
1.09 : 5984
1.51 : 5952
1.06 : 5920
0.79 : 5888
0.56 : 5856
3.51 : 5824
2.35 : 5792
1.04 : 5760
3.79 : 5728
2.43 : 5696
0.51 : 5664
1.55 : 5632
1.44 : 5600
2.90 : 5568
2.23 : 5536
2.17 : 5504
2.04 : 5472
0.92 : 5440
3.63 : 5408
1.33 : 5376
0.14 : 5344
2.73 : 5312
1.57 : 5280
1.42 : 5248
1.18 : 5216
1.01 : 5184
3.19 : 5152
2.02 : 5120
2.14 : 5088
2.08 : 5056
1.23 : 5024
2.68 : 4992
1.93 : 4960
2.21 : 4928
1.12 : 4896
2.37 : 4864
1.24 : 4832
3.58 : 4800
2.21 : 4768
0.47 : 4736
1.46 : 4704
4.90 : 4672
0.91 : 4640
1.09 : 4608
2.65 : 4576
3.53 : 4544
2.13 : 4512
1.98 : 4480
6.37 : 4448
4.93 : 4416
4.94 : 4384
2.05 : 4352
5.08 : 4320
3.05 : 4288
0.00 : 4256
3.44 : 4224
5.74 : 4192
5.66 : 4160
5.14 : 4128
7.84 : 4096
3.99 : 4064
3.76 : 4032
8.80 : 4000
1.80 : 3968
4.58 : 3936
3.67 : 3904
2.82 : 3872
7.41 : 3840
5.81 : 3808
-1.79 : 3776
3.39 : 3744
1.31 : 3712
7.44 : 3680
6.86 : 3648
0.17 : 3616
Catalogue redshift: 1.005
